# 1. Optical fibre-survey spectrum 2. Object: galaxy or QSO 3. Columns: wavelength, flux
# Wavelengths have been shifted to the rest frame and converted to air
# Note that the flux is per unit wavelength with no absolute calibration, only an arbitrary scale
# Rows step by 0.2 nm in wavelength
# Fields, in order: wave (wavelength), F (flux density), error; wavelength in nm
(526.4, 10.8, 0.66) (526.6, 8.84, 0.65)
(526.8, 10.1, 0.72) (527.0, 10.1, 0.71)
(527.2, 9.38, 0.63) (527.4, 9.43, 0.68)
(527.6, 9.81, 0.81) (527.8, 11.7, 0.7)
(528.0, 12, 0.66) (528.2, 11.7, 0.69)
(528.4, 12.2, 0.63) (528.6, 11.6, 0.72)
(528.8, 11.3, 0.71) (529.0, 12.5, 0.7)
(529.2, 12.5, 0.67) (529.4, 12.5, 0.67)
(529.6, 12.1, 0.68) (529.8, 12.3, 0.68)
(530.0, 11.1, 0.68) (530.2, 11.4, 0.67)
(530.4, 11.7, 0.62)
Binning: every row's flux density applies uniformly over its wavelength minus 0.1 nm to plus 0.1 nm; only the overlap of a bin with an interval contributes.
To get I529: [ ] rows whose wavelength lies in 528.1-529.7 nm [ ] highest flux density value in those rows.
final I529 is 12.5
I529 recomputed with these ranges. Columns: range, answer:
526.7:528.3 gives 12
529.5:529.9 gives 12.3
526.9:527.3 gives 10.1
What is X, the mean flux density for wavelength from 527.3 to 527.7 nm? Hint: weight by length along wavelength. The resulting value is 9.62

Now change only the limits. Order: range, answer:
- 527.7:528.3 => 11.8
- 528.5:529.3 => 12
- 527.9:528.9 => 11.8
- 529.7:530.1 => 11.7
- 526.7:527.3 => 9.86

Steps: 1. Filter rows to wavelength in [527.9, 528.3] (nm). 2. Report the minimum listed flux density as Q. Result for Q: 11.7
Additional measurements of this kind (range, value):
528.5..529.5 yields 11.3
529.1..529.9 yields 12.1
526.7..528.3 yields 9.38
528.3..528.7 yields 11.6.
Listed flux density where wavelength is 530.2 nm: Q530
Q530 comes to 11.4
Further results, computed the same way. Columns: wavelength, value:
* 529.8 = 12.3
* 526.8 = 10.1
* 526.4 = 10.8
